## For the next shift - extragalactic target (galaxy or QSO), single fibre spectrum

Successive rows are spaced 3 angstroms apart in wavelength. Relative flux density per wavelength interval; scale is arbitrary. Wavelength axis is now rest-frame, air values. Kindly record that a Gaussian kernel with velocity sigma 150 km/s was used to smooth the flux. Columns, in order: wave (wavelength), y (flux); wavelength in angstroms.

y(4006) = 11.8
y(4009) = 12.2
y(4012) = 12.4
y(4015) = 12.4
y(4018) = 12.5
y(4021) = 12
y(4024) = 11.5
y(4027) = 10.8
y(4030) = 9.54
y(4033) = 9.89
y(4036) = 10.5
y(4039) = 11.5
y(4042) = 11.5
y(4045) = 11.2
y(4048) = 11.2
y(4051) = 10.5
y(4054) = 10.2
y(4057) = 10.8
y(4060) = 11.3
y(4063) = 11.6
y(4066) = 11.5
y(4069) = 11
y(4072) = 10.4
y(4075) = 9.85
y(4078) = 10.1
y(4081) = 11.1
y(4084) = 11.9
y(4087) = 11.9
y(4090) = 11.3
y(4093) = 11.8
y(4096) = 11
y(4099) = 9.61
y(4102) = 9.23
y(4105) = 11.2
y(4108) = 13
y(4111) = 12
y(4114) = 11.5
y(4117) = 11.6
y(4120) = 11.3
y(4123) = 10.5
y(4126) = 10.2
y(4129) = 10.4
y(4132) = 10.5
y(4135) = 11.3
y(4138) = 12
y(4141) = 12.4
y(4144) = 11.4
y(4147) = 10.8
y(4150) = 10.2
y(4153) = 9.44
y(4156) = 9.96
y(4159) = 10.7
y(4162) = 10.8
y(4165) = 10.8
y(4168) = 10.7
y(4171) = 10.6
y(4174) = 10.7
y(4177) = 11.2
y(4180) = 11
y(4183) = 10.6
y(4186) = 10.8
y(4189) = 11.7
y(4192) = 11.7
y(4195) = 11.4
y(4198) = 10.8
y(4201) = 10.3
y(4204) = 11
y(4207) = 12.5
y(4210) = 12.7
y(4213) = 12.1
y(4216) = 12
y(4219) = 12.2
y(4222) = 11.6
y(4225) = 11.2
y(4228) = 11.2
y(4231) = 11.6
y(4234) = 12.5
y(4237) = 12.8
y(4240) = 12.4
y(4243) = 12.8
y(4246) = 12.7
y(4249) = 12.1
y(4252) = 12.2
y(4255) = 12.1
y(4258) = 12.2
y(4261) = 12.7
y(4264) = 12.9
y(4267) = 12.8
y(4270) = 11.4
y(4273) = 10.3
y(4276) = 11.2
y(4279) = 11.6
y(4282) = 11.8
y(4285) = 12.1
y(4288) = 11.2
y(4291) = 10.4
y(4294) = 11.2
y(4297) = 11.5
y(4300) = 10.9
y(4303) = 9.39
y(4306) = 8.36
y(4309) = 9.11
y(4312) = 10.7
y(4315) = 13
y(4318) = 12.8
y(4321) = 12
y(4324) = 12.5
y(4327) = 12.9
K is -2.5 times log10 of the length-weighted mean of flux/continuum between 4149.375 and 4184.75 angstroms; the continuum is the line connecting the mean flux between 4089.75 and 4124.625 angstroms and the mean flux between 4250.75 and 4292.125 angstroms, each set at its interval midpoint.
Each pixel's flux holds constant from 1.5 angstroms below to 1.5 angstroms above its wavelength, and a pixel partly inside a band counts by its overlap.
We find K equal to 0.08 mag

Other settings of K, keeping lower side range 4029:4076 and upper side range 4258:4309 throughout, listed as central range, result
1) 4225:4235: -0.05 mag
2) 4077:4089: -0.04 mag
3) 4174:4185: 0.01 mag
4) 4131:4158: 0.01 mag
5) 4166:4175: 0.03 mag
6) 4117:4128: 0.01 mag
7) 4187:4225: -0.05 mag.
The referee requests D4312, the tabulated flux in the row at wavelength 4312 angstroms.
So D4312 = 10.7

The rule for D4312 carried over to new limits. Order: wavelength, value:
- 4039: 11.5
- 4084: 11.9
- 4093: 11.8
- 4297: 11.5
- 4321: 12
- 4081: 11.1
